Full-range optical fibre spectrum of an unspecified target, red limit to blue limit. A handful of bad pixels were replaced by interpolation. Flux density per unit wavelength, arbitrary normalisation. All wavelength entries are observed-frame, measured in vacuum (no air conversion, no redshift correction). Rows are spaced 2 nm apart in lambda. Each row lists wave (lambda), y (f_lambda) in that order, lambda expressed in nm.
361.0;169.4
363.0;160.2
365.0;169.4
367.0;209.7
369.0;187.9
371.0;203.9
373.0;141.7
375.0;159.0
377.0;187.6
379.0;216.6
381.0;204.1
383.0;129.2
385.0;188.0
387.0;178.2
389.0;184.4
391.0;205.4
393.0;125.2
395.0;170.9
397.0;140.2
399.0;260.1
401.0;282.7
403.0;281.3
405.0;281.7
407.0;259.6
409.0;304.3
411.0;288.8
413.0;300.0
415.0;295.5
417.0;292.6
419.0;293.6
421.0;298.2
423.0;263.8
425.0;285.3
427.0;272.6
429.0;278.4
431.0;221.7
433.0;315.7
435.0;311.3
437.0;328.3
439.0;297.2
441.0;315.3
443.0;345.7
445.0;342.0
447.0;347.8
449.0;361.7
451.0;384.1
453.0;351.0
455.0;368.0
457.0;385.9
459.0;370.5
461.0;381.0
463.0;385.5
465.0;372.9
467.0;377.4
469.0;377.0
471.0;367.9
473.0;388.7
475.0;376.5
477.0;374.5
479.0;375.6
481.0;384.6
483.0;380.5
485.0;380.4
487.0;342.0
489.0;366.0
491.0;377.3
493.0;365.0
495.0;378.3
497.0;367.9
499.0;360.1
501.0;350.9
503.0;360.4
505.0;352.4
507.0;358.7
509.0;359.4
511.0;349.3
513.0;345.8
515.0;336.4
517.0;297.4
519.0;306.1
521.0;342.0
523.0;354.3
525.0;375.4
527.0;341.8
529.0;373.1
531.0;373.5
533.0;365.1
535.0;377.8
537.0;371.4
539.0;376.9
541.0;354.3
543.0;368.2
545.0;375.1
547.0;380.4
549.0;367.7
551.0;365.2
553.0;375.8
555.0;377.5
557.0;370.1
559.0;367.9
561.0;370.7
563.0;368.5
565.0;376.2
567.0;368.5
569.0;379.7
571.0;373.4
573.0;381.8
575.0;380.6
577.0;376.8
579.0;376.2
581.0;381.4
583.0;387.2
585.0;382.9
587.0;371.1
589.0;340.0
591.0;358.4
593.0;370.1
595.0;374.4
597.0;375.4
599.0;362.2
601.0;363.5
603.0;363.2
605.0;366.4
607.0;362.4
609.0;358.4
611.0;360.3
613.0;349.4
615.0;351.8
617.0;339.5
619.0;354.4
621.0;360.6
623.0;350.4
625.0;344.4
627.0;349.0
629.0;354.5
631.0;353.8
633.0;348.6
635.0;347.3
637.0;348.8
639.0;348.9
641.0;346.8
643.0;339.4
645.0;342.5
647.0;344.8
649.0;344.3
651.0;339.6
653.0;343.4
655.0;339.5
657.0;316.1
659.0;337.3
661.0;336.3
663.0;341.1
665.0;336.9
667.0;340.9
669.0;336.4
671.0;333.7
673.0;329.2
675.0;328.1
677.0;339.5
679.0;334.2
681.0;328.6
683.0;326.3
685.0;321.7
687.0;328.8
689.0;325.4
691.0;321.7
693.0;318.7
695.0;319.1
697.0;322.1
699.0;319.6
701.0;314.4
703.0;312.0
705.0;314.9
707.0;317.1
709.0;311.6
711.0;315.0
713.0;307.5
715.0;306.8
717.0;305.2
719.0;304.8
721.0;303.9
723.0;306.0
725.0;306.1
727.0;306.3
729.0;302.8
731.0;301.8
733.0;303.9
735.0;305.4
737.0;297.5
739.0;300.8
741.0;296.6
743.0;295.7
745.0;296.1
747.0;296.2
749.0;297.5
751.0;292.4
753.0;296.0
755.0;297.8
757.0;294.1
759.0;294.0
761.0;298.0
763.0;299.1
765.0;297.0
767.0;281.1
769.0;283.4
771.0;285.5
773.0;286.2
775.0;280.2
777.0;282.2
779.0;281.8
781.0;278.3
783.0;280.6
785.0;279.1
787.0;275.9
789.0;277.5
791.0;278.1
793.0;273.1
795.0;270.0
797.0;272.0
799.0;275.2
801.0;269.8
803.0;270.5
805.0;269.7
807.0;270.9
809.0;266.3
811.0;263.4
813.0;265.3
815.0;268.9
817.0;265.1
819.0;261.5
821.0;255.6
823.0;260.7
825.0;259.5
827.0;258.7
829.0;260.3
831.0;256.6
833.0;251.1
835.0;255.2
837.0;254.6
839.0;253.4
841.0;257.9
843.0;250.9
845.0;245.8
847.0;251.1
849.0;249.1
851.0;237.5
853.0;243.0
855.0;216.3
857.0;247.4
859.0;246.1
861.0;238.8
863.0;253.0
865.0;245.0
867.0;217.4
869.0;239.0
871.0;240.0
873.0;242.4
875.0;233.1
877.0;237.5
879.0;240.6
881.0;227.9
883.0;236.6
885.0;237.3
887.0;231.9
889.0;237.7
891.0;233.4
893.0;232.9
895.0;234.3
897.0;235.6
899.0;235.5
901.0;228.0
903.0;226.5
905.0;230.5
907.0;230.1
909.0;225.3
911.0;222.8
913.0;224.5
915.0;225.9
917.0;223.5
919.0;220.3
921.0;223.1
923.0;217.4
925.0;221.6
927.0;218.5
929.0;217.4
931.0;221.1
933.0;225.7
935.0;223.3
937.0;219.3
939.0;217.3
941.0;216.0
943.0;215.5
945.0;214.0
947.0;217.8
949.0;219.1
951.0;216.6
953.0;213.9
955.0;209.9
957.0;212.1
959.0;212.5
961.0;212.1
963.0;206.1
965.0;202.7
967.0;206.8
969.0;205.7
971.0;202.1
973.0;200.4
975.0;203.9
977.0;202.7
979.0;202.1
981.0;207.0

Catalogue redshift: 0.000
